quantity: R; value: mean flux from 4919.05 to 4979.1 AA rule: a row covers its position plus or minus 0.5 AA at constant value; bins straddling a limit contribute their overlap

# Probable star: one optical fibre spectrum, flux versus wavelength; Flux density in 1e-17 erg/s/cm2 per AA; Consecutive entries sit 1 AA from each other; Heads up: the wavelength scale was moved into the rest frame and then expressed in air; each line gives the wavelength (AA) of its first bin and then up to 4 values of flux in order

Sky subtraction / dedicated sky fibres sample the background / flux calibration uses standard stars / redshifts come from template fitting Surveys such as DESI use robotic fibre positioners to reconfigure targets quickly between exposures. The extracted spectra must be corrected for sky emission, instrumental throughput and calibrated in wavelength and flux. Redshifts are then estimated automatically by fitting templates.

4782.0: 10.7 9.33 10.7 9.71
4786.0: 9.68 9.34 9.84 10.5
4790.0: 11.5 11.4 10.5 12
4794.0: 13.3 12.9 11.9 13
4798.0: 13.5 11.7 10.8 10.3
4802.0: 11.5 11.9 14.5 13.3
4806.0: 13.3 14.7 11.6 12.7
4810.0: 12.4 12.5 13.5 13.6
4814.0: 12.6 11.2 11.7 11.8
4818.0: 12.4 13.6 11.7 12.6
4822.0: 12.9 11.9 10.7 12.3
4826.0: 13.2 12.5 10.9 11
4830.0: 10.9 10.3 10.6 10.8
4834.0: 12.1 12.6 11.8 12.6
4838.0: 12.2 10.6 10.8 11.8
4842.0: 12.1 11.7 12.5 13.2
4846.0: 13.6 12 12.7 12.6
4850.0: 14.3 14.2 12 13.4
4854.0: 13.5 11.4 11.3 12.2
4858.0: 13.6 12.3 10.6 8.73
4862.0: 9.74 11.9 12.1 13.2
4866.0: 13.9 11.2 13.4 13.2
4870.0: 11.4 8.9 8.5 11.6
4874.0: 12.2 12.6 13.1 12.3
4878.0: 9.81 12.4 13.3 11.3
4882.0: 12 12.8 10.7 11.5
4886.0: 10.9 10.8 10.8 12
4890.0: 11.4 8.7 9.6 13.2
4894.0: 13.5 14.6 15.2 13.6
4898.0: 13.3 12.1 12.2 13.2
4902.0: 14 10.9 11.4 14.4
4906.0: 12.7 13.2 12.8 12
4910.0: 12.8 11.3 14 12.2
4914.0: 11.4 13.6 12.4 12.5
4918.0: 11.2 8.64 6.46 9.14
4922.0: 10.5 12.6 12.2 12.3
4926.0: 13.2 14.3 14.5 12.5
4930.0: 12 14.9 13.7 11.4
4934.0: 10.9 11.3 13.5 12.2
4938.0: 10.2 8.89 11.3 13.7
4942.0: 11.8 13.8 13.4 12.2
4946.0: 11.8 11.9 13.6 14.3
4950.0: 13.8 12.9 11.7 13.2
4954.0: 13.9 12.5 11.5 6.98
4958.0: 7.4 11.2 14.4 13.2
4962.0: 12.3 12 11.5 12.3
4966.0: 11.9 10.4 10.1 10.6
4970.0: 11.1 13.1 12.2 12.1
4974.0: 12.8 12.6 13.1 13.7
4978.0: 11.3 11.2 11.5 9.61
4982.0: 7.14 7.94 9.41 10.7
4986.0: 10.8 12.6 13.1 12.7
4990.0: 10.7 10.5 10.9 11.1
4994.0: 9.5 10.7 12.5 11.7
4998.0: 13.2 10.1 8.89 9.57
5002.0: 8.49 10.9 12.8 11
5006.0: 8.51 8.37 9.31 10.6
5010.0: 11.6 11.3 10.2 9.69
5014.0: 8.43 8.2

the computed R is 12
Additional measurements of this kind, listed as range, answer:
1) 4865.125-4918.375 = 12.2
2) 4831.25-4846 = 11.8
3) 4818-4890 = 11.9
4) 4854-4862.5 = 11.4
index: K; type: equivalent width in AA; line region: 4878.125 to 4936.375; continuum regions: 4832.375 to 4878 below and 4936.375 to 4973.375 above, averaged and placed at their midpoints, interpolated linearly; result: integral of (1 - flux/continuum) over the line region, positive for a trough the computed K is -0.85 AA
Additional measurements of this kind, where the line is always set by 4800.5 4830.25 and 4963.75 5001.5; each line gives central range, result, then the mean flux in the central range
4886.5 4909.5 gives -1.3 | 12.4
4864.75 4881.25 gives 0.1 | 11.9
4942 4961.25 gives -1.5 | 12.3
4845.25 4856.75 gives -0.7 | 12.8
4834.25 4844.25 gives 0.3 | 11.9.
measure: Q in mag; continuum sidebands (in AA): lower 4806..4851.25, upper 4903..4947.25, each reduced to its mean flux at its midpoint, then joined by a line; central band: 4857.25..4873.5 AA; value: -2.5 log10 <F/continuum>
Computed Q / 0.060 mag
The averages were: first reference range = 12.2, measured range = 11.5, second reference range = 12.1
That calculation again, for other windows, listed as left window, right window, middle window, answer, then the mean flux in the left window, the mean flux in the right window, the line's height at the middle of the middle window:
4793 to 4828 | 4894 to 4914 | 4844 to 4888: 0.06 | 12.4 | 12.9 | 12.7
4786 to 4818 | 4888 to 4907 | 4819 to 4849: 0.03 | 12.1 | 12.5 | 12.2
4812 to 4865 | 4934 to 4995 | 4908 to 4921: 0.03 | 12.1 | 11.6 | 11.8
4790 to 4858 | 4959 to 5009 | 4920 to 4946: -0.06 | 12.2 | 11.1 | 11.5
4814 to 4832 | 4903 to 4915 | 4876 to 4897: 0.04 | 11.8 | 12.5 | 12.4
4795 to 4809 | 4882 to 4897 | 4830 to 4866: 0.01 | 12.5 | 11.9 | 12.2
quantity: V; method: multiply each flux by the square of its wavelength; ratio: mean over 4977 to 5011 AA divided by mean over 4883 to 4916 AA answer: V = 0.9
